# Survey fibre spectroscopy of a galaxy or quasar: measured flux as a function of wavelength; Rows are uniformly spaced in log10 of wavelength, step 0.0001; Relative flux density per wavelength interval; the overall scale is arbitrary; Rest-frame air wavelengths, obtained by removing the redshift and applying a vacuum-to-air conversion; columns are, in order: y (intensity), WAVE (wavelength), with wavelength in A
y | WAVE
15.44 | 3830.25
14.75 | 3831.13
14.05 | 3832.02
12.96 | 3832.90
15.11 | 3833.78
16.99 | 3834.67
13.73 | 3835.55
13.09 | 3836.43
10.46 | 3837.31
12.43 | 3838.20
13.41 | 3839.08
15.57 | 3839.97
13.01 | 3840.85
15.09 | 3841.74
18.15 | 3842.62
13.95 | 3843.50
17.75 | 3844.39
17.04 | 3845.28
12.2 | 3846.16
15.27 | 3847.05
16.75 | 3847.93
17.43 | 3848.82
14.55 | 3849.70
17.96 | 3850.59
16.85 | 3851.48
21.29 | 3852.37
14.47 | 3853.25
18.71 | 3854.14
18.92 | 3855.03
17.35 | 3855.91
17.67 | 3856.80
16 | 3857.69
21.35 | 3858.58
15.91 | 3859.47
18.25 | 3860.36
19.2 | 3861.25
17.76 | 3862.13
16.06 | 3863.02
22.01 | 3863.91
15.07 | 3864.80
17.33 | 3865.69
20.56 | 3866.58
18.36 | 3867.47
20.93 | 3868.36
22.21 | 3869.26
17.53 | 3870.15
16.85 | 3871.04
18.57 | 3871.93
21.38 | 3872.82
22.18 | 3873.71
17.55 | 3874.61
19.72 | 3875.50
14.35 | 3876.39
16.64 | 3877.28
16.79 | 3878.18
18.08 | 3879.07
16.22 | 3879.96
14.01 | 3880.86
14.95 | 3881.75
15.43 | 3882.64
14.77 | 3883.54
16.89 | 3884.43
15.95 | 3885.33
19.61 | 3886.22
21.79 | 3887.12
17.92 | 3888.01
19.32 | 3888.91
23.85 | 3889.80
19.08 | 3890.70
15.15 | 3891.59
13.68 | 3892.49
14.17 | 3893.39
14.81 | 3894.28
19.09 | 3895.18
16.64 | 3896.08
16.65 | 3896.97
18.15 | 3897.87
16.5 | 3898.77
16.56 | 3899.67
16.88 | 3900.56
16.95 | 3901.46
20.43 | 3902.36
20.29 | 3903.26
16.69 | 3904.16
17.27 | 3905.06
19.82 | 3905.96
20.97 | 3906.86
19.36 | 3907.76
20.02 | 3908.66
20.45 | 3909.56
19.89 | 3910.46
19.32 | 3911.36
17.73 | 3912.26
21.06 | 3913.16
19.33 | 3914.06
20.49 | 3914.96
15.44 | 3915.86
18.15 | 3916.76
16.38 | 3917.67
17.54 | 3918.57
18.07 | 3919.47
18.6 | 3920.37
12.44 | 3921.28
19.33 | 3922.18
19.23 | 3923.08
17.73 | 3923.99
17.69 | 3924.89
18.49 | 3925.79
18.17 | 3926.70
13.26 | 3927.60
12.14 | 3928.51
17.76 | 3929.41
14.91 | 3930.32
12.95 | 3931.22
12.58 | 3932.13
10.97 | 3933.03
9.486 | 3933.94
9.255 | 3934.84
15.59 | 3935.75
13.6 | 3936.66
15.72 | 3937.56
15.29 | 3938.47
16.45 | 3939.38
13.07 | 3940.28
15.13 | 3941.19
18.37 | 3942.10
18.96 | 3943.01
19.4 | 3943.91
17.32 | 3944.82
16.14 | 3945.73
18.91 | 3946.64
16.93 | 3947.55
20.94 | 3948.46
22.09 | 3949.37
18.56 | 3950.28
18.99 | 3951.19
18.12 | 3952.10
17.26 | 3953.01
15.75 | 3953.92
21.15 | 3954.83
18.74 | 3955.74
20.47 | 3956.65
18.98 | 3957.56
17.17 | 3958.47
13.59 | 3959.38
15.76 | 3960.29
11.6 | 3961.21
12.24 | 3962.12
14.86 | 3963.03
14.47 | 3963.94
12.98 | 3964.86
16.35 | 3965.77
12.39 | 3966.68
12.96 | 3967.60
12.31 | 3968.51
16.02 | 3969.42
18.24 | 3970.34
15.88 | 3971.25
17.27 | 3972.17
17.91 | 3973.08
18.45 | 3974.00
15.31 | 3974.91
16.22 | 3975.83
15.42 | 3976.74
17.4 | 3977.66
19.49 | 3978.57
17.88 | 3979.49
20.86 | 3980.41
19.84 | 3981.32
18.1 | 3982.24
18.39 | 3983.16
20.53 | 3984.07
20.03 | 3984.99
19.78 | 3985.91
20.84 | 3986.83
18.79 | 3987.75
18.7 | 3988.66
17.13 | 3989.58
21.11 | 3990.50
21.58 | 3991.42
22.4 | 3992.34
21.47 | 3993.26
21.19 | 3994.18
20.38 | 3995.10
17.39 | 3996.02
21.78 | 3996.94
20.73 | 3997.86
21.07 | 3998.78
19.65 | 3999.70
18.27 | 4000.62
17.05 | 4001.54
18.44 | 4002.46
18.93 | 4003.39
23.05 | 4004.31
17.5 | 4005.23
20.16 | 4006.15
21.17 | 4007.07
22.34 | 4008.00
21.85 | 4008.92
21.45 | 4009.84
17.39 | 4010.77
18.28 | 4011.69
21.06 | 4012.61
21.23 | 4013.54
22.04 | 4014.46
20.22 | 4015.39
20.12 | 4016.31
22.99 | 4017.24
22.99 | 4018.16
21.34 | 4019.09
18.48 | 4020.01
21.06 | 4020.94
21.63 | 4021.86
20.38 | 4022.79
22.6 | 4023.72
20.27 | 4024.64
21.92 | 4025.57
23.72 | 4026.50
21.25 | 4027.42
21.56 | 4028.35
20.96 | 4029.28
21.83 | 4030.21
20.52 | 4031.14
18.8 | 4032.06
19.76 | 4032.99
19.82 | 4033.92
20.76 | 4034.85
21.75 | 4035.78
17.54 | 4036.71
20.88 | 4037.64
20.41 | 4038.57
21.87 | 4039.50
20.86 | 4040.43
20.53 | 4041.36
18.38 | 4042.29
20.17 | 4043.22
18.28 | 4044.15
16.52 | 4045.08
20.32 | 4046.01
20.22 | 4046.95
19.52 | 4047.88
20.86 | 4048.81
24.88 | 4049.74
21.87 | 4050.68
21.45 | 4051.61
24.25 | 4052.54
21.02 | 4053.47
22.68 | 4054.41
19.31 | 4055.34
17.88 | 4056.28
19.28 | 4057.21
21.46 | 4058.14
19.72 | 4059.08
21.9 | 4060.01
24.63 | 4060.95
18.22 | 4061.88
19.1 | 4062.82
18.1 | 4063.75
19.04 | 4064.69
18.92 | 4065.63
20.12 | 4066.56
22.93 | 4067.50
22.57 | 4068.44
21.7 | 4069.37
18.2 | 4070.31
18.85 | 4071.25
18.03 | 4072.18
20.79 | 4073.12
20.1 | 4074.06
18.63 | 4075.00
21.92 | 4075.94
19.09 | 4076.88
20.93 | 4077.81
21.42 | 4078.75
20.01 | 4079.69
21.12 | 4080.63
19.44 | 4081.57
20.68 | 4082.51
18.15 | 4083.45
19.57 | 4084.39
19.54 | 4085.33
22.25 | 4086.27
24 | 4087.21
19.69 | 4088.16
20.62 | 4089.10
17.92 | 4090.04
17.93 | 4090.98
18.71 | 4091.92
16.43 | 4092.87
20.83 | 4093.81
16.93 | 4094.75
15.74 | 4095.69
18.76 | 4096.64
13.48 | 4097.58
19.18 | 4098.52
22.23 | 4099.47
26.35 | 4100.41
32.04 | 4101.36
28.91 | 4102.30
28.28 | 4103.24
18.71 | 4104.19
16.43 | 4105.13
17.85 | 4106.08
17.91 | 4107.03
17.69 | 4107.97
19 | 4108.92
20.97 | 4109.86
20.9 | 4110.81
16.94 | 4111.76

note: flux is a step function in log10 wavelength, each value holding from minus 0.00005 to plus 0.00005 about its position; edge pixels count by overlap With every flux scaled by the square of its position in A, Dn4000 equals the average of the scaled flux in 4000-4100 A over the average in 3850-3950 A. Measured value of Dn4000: 1.25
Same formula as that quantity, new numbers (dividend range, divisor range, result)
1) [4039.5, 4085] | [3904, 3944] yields 1.30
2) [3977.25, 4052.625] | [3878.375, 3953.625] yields 1.25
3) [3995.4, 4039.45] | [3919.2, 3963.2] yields 1.31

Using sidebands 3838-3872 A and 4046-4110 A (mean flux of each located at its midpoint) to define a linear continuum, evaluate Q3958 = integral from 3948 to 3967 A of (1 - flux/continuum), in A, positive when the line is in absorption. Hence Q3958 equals 1.9 A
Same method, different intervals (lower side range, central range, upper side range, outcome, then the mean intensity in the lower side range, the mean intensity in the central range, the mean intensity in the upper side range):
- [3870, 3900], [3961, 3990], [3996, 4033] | 4.1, 17.4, 16.9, 20.6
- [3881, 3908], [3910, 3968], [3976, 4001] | 6.4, 17.6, 16.5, 19.6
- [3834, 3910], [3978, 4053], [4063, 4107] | -4.3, 17.3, 20.4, 20.3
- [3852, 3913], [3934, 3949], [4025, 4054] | 2.3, 18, 16.2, 20.7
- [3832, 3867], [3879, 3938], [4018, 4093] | 1.6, 16.3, 17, 20.4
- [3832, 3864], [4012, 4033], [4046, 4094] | -1.9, 16.2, 21.2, 20.3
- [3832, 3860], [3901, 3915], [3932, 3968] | -3.0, 15.8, 19.3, 16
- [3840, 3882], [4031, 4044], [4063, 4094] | -0.4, 17.4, 20.1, 19.9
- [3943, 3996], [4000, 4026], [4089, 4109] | -2.7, 17.8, 20.5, 20.1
